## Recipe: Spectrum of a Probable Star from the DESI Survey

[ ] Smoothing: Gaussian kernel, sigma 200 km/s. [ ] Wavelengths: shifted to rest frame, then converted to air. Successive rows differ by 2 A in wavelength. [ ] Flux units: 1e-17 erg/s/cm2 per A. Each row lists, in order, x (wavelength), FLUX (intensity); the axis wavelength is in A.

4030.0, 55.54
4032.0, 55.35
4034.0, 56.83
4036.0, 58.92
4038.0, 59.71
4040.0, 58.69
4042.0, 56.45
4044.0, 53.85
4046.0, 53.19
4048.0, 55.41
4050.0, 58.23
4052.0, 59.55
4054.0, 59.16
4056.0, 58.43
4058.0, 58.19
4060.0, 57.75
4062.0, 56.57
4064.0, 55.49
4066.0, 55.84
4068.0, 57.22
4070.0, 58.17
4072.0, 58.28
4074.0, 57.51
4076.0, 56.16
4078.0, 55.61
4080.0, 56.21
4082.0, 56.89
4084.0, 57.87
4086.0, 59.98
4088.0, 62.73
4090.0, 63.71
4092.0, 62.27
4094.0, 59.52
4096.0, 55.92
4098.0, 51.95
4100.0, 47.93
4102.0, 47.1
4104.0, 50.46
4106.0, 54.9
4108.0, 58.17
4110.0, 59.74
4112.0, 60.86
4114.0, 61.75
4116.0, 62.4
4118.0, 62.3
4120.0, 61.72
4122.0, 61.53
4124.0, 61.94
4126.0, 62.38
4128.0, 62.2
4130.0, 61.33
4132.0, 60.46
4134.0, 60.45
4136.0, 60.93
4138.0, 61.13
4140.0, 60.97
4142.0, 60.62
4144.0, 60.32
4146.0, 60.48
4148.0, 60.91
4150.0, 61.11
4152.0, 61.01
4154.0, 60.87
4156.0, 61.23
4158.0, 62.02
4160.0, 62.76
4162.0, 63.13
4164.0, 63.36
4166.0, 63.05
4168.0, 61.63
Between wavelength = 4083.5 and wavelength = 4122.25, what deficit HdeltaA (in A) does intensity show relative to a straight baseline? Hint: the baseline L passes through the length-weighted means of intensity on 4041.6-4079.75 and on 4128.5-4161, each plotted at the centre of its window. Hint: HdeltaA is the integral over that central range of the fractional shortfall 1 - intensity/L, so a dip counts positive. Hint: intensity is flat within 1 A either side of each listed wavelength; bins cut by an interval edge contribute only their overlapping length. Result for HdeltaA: 0.6 A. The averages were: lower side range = 56.9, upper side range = 61.1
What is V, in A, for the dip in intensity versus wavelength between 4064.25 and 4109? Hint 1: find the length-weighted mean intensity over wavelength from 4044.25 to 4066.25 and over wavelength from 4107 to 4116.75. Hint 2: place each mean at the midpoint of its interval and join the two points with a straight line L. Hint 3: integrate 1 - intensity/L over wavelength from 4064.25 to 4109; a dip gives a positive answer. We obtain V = 1.8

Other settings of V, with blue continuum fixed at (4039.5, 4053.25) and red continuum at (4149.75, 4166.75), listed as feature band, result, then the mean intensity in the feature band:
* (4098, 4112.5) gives 1.4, 53.8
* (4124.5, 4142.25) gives -0.1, 61.2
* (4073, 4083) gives 0.3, 56.5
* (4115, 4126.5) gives -0.3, 62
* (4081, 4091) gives -0.3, 60.2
